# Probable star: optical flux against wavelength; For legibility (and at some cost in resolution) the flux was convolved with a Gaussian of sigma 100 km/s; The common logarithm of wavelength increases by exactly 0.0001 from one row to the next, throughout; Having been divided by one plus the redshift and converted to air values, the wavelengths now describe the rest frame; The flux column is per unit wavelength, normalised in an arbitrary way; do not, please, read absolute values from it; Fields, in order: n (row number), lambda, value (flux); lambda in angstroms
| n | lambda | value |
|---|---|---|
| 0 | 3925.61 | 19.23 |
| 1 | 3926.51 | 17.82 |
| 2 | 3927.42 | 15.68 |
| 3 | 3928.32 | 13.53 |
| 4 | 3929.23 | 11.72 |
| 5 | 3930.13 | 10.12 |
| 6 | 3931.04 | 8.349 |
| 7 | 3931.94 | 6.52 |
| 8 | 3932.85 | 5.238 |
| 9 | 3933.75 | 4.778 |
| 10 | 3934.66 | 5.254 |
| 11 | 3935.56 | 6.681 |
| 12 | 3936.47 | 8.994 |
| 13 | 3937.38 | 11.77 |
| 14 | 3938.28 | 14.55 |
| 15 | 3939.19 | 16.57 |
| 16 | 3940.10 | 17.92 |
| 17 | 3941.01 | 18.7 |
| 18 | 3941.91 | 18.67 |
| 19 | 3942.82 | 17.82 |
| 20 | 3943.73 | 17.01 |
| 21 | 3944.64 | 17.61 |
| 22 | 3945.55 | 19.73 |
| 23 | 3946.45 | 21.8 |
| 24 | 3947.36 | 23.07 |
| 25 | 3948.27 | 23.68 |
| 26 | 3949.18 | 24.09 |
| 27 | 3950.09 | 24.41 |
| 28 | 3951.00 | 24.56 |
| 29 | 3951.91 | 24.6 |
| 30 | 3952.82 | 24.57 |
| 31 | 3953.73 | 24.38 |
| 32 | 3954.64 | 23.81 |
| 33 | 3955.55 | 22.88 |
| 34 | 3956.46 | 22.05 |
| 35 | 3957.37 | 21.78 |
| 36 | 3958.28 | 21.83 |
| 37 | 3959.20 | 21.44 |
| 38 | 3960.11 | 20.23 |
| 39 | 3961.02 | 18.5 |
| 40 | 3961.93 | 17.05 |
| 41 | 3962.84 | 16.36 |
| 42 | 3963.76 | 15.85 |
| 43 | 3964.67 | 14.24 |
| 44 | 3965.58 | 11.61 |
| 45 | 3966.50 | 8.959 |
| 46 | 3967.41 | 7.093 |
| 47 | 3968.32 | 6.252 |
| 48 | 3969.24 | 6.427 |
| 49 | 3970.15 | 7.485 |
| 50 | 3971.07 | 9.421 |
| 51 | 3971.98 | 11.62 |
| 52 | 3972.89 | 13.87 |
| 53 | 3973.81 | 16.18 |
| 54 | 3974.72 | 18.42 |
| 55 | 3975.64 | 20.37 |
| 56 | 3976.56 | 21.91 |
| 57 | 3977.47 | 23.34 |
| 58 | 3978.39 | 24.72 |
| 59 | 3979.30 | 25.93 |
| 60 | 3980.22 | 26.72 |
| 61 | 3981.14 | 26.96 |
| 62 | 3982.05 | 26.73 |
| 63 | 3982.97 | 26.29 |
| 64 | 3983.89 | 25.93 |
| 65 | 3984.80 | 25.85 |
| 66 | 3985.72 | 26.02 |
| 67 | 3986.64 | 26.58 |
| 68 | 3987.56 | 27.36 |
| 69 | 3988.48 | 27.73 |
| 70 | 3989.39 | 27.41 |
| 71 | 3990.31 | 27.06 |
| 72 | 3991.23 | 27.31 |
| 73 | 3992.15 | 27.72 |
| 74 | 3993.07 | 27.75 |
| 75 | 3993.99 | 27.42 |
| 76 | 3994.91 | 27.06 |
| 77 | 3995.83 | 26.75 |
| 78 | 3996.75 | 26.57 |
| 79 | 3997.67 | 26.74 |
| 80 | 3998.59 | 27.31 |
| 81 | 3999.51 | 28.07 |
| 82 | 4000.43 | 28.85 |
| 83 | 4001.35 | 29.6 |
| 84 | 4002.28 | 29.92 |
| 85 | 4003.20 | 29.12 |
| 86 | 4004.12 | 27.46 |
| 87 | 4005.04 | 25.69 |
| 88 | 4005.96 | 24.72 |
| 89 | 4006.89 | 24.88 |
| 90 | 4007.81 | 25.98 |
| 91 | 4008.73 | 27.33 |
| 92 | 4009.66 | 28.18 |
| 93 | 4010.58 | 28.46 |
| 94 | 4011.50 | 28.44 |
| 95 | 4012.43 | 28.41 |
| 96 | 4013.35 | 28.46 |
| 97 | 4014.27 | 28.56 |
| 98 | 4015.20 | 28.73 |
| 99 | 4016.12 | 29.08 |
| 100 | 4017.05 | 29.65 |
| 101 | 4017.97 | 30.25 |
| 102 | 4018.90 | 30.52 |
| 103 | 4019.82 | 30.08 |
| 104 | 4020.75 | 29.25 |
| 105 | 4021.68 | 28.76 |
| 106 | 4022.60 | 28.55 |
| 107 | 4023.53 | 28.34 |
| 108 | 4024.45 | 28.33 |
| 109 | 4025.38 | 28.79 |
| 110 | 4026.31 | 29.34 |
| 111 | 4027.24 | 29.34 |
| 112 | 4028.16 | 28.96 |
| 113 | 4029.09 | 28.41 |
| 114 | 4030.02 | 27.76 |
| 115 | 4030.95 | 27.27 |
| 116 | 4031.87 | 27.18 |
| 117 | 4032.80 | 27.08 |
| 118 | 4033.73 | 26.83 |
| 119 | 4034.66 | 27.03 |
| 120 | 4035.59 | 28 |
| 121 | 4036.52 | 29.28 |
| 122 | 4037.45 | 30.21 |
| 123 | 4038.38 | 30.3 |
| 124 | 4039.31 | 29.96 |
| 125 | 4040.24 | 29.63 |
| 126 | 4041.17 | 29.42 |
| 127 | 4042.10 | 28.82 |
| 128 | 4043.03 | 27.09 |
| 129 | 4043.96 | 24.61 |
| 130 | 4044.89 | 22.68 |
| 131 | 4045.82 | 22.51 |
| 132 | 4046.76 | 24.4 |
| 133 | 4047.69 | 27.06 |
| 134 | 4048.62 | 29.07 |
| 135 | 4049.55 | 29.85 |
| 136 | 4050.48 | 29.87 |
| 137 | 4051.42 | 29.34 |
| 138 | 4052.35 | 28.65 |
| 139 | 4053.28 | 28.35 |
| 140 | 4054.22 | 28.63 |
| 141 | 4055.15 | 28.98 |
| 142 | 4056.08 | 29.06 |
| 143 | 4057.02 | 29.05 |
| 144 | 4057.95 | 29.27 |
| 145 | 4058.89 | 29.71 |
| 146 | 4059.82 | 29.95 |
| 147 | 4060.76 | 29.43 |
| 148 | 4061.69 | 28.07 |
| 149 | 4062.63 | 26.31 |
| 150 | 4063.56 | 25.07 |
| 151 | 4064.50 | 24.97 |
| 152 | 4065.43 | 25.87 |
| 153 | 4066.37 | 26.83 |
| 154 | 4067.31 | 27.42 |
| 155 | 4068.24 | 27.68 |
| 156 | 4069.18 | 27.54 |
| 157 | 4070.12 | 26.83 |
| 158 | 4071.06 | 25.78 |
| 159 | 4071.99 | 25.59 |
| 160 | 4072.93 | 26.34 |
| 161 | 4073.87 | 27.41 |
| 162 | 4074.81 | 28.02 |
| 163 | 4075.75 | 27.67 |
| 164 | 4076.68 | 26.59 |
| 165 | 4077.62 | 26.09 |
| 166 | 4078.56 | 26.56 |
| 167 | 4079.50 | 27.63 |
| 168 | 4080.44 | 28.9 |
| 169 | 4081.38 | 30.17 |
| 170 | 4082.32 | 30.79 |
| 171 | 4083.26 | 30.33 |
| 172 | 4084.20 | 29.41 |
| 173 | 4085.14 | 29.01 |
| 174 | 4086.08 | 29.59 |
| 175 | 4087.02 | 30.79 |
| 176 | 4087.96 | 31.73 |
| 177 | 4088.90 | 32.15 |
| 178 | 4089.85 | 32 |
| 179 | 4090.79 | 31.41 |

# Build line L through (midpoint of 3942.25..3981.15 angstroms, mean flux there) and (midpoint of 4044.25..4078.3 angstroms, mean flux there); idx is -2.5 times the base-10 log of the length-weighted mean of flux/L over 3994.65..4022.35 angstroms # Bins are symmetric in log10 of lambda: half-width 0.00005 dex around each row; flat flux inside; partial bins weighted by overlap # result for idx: -0.23 mag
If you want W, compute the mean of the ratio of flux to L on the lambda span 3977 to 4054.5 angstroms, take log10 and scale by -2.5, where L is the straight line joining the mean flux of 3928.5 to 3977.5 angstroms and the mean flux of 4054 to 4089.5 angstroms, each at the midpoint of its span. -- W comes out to -0.236 mag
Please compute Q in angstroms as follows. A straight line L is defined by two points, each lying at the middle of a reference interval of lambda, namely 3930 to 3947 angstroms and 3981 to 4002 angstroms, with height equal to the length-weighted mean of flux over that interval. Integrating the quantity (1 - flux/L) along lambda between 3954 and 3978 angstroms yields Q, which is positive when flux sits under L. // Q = 4.58 angstroms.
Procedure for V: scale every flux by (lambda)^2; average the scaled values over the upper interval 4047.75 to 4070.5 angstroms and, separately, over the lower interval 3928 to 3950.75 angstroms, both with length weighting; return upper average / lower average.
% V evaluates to 2.0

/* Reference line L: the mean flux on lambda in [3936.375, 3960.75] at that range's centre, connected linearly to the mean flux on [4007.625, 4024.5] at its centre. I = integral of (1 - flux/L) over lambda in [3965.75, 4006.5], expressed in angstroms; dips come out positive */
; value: 4.0 angstroms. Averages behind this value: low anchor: 20.5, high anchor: 28.8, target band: 22.9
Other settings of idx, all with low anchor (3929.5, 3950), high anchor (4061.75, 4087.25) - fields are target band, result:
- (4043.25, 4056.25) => -0.09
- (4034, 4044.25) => -0.18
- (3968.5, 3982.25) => 0.00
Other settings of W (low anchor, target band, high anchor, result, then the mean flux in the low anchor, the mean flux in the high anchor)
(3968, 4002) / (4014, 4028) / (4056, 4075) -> -0.16 mag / 23.3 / 27.4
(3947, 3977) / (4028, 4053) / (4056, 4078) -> -0.12 mag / 17.8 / 27.3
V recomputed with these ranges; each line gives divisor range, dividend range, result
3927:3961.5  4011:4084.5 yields 1.71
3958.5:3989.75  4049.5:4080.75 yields 1.51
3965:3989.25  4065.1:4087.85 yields 1.52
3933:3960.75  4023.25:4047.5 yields 1.55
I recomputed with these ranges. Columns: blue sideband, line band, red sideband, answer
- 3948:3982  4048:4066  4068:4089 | -1.3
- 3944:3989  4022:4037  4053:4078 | -2.0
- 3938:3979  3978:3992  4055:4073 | -4.1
